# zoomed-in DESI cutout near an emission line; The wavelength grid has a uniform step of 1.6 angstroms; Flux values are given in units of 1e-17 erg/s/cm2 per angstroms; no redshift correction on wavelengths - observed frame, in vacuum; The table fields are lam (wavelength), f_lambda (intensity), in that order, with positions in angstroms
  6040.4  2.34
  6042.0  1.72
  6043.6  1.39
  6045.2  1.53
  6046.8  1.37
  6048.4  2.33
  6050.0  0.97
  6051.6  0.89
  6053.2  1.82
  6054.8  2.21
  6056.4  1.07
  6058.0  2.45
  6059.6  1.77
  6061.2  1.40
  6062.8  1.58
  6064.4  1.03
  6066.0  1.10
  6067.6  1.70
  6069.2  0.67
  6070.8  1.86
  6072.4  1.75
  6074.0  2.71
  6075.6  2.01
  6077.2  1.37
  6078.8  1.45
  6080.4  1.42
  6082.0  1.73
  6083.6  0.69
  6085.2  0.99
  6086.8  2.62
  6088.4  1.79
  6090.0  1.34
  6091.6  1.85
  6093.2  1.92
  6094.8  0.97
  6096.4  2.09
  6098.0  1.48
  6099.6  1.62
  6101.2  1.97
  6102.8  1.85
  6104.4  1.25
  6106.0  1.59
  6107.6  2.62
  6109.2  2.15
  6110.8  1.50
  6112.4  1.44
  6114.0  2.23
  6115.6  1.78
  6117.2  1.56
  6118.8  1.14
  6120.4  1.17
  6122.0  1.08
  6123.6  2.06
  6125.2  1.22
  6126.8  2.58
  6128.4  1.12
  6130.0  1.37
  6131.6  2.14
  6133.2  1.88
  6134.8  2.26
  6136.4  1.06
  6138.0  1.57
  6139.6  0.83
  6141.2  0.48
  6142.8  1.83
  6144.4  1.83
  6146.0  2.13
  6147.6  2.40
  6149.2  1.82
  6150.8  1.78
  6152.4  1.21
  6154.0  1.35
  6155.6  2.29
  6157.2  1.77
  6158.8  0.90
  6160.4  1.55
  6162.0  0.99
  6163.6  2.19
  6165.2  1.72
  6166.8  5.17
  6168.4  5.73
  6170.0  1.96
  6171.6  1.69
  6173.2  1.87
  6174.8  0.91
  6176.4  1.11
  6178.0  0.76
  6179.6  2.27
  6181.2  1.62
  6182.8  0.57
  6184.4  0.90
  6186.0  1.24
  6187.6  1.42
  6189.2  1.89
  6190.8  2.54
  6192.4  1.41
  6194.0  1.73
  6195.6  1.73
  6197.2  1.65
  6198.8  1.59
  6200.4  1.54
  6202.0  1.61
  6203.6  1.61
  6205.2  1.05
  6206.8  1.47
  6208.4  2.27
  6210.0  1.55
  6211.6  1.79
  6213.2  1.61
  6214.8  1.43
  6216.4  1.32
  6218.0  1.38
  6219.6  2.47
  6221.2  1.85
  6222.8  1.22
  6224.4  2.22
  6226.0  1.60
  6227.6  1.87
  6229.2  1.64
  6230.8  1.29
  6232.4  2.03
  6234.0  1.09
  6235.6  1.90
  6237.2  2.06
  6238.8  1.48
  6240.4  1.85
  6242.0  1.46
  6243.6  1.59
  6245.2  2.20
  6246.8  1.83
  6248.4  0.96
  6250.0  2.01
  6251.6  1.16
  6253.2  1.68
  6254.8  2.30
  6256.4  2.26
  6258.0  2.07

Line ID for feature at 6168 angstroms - Hbeta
